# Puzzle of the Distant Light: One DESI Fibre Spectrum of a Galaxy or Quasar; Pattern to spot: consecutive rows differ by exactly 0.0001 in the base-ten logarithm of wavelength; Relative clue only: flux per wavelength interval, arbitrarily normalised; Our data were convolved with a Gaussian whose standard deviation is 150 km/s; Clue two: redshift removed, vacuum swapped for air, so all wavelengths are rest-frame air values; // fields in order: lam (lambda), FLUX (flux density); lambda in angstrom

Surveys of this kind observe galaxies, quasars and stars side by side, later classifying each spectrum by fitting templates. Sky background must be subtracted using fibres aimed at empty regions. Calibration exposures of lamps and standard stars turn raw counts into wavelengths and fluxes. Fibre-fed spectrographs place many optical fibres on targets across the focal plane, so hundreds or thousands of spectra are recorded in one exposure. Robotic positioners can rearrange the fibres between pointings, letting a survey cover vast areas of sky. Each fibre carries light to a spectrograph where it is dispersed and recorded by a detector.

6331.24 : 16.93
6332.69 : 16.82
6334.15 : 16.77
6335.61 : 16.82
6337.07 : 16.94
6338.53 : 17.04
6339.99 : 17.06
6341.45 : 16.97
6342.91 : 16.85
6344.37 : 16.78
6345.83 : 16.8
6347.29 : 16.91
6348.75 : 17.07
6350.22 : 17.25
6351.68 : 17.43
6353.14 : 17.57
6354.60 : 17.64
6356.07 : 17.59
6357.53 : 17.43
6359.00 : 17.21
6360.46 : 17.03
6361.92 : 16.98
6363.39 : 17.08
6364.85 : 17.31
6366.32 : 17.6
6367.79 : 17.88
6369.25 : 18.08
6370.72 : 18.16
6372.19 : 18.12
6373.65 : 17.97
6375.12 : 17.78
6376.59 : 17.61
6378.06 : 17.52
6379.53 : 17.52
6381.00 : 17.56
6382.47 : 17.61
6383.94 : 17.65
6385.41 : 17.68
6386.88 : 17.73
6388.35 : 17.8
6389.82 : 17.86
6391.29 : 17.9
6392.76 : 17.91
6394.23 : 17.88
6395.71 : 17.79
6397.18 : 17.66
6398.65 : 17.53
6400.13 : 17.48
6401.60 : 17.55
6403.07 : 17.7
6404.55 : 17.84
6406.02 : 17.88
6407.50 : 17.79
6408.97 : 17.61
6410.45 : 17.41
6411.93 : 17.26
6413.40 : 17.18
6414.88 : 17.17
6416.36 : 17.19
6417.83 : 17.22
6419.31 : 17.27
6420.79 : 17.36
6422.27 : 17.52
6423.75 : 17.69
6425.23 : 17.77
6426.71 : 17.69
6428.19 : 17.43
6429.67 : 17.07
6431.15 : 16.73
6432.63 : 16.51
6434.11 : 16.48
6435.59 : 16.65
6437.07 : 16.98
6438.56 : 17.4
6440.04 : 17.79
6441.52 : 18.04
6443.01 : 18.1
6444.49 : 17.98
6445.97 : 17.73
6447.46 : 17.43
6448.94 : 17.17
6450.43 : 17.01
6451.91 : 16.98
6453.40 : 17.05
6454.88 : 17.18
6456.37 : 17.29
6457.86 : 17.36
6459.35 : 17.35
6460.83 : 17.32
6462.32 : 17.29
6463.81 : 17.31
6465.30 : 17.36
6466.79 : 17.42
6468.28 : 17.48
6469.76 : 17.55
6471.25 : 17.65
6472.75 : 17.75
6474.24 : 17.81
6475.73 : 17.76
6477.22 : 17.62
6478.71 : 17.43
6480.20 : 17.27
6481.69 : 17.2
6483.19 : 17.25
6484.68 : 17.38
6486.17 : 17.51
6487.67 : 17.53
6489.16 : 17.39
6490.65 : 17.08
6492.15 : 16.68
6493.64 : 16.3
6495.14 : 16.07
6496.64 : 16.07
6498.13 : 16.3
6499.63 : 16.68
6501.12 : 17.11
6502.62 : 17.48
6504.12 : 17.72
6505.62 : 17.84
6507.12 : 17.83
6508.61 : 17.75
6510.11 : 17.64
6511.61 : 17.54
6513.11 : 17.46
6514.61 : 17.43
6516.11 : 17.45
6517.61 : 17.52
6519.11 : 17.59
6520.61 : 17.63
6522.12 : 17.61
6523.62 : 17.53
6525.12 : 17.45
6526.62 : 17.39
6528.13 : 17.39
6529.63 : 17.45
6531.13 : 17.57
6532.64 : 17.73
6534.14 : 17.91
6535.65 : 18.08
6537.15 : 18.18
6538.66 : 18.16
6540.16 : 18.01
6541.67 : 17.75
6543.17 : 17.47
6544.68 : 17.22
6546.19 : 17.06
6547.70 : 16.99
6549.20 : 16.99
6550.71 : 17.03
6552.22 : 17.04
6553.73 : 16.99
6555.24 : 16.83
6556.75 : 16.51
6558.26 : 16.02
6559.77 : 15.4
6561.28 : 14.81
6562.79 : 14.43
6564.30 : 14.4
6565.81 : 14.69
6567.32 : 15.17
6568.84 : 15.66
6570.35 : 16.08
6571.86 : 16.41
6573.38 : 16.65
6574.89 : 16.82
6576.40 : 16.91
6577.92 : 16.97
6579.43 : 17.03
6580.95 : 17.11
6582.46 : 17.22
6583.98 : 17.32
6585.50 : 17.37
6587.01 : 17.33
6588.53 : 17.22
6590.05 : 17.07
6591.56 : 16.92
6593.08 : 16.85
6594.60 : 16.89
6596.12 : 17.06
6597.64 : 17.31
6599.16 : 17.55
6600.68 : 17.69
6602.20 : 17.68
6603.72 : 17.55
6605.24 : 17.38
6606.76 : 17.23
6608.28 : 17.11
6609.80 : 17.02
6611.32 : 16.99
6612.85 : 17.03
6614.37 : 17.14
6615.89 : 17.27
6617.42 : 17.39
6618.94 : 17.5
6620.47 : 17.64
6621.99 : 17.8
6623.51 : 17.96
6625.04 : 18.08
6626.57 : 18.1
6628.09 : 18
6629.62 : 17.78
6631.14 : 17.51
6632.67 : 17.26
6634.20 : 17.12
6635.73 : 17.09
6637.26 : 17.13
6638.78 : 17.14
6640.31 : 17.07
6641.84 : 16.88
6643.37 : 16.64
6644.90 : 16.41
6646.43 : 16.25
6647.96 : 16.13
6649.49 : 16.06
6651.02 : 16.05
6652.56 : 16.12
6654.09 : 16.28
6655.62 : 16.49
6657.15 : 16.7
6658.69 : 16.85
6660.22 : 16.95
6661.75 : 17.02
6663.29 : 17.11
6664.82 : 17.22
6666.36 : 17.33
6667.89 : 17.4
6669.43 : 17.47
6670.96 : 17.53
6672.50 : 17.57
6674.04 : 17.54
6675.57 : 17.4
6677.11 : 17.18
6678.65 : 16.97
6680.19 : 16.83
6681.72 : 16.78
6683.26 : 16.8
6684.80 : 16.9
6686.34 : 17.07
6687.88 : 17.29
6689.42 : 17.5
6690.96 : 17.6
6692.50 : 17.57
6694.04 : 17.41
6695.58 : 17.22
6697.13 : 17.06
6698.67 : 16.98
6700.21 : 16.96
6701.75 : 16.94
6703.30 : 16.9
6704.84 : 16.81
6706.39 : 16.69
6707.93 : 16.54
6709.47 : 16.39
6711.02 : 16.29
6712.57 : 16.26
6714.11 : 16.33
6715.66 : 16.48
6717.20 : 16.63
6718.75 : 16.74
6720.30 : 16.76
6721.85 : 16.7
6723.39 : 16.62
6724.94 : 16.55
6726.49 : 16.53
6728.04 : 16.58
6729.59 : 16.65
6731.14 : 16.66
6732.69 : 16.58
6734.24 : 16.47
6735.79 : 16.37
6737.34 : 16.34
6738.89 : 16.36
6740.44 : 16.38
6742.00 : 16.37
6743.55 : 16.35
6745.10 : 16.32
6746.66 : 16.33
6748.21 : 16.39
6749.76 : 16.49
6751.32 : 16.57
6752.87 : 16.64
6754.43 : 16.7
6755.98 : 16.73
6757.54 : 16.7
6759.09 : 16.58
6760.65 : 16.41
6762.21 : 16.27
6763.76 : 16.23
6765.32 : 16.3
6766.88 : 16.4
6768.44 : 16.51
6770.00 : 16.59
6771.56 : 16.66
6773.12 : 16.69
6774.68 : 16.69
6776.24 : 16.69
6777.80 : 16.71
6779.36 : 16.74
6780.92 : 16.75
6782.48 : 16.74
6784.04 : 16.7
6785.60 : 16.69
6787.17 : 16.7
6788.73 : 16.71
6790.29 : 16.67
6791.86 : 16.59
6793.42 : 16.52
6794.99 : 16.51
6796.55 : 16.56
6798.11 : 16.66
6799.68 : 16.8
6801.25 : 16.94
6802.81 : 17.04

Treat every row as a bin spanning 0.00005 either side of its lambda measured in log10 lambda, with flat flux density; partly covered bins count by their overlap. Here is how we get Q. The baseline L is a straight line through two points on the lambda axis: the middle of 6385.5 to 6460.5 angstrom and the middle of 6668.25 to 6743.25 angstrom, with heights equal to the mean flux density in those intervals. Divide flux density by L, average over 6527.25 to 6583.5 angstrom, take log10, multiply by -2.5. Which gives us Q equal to 0.026 mag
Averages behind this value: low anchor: 17.4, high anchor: 16.8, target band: 16.8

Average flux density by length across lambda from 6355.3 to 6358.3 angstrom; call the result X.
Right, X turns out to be 17.5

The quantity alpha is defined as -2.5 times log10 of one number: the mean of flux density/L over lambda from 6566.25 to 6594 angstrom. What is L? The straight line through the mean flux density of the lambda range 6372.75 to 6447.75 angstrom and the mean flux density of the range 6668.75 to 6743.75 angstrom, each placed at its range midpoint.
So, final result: 0.02 mag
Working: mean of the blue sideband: 17.5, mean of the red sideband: 16.8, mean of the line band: 16.8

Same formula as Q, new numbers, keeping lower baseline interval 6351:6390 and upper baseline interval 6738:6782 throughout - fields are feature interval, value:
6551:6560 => 0.035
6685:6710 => -0.024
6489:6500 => 0.048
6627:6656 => 0.001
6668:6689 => -0.028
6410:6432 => 0.009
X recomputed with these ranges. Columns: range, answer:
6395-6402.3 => 17.6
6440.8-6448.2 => 17.9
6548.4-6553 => 17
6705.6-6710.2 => 16.6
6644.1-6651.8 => 16.2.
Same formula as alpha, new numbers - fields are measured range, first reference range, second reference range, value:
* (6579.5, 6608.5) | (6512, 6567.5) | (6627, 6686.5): -0.016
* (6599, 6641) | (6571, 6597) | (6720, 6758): -0.034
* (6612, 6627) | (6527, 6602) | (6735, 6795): -0.049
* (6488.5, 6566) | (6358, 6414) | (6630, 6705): 0.016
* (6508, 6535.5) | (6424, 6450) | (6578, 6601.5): -0.019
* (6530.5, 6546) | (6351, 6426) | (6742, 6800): -0.037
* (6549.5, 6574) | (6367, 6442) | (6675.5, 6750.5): 0.081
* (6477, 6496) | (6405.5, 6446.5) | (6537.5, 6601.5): 0.000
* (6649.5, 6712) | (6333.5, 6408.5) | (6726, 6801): -0.015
